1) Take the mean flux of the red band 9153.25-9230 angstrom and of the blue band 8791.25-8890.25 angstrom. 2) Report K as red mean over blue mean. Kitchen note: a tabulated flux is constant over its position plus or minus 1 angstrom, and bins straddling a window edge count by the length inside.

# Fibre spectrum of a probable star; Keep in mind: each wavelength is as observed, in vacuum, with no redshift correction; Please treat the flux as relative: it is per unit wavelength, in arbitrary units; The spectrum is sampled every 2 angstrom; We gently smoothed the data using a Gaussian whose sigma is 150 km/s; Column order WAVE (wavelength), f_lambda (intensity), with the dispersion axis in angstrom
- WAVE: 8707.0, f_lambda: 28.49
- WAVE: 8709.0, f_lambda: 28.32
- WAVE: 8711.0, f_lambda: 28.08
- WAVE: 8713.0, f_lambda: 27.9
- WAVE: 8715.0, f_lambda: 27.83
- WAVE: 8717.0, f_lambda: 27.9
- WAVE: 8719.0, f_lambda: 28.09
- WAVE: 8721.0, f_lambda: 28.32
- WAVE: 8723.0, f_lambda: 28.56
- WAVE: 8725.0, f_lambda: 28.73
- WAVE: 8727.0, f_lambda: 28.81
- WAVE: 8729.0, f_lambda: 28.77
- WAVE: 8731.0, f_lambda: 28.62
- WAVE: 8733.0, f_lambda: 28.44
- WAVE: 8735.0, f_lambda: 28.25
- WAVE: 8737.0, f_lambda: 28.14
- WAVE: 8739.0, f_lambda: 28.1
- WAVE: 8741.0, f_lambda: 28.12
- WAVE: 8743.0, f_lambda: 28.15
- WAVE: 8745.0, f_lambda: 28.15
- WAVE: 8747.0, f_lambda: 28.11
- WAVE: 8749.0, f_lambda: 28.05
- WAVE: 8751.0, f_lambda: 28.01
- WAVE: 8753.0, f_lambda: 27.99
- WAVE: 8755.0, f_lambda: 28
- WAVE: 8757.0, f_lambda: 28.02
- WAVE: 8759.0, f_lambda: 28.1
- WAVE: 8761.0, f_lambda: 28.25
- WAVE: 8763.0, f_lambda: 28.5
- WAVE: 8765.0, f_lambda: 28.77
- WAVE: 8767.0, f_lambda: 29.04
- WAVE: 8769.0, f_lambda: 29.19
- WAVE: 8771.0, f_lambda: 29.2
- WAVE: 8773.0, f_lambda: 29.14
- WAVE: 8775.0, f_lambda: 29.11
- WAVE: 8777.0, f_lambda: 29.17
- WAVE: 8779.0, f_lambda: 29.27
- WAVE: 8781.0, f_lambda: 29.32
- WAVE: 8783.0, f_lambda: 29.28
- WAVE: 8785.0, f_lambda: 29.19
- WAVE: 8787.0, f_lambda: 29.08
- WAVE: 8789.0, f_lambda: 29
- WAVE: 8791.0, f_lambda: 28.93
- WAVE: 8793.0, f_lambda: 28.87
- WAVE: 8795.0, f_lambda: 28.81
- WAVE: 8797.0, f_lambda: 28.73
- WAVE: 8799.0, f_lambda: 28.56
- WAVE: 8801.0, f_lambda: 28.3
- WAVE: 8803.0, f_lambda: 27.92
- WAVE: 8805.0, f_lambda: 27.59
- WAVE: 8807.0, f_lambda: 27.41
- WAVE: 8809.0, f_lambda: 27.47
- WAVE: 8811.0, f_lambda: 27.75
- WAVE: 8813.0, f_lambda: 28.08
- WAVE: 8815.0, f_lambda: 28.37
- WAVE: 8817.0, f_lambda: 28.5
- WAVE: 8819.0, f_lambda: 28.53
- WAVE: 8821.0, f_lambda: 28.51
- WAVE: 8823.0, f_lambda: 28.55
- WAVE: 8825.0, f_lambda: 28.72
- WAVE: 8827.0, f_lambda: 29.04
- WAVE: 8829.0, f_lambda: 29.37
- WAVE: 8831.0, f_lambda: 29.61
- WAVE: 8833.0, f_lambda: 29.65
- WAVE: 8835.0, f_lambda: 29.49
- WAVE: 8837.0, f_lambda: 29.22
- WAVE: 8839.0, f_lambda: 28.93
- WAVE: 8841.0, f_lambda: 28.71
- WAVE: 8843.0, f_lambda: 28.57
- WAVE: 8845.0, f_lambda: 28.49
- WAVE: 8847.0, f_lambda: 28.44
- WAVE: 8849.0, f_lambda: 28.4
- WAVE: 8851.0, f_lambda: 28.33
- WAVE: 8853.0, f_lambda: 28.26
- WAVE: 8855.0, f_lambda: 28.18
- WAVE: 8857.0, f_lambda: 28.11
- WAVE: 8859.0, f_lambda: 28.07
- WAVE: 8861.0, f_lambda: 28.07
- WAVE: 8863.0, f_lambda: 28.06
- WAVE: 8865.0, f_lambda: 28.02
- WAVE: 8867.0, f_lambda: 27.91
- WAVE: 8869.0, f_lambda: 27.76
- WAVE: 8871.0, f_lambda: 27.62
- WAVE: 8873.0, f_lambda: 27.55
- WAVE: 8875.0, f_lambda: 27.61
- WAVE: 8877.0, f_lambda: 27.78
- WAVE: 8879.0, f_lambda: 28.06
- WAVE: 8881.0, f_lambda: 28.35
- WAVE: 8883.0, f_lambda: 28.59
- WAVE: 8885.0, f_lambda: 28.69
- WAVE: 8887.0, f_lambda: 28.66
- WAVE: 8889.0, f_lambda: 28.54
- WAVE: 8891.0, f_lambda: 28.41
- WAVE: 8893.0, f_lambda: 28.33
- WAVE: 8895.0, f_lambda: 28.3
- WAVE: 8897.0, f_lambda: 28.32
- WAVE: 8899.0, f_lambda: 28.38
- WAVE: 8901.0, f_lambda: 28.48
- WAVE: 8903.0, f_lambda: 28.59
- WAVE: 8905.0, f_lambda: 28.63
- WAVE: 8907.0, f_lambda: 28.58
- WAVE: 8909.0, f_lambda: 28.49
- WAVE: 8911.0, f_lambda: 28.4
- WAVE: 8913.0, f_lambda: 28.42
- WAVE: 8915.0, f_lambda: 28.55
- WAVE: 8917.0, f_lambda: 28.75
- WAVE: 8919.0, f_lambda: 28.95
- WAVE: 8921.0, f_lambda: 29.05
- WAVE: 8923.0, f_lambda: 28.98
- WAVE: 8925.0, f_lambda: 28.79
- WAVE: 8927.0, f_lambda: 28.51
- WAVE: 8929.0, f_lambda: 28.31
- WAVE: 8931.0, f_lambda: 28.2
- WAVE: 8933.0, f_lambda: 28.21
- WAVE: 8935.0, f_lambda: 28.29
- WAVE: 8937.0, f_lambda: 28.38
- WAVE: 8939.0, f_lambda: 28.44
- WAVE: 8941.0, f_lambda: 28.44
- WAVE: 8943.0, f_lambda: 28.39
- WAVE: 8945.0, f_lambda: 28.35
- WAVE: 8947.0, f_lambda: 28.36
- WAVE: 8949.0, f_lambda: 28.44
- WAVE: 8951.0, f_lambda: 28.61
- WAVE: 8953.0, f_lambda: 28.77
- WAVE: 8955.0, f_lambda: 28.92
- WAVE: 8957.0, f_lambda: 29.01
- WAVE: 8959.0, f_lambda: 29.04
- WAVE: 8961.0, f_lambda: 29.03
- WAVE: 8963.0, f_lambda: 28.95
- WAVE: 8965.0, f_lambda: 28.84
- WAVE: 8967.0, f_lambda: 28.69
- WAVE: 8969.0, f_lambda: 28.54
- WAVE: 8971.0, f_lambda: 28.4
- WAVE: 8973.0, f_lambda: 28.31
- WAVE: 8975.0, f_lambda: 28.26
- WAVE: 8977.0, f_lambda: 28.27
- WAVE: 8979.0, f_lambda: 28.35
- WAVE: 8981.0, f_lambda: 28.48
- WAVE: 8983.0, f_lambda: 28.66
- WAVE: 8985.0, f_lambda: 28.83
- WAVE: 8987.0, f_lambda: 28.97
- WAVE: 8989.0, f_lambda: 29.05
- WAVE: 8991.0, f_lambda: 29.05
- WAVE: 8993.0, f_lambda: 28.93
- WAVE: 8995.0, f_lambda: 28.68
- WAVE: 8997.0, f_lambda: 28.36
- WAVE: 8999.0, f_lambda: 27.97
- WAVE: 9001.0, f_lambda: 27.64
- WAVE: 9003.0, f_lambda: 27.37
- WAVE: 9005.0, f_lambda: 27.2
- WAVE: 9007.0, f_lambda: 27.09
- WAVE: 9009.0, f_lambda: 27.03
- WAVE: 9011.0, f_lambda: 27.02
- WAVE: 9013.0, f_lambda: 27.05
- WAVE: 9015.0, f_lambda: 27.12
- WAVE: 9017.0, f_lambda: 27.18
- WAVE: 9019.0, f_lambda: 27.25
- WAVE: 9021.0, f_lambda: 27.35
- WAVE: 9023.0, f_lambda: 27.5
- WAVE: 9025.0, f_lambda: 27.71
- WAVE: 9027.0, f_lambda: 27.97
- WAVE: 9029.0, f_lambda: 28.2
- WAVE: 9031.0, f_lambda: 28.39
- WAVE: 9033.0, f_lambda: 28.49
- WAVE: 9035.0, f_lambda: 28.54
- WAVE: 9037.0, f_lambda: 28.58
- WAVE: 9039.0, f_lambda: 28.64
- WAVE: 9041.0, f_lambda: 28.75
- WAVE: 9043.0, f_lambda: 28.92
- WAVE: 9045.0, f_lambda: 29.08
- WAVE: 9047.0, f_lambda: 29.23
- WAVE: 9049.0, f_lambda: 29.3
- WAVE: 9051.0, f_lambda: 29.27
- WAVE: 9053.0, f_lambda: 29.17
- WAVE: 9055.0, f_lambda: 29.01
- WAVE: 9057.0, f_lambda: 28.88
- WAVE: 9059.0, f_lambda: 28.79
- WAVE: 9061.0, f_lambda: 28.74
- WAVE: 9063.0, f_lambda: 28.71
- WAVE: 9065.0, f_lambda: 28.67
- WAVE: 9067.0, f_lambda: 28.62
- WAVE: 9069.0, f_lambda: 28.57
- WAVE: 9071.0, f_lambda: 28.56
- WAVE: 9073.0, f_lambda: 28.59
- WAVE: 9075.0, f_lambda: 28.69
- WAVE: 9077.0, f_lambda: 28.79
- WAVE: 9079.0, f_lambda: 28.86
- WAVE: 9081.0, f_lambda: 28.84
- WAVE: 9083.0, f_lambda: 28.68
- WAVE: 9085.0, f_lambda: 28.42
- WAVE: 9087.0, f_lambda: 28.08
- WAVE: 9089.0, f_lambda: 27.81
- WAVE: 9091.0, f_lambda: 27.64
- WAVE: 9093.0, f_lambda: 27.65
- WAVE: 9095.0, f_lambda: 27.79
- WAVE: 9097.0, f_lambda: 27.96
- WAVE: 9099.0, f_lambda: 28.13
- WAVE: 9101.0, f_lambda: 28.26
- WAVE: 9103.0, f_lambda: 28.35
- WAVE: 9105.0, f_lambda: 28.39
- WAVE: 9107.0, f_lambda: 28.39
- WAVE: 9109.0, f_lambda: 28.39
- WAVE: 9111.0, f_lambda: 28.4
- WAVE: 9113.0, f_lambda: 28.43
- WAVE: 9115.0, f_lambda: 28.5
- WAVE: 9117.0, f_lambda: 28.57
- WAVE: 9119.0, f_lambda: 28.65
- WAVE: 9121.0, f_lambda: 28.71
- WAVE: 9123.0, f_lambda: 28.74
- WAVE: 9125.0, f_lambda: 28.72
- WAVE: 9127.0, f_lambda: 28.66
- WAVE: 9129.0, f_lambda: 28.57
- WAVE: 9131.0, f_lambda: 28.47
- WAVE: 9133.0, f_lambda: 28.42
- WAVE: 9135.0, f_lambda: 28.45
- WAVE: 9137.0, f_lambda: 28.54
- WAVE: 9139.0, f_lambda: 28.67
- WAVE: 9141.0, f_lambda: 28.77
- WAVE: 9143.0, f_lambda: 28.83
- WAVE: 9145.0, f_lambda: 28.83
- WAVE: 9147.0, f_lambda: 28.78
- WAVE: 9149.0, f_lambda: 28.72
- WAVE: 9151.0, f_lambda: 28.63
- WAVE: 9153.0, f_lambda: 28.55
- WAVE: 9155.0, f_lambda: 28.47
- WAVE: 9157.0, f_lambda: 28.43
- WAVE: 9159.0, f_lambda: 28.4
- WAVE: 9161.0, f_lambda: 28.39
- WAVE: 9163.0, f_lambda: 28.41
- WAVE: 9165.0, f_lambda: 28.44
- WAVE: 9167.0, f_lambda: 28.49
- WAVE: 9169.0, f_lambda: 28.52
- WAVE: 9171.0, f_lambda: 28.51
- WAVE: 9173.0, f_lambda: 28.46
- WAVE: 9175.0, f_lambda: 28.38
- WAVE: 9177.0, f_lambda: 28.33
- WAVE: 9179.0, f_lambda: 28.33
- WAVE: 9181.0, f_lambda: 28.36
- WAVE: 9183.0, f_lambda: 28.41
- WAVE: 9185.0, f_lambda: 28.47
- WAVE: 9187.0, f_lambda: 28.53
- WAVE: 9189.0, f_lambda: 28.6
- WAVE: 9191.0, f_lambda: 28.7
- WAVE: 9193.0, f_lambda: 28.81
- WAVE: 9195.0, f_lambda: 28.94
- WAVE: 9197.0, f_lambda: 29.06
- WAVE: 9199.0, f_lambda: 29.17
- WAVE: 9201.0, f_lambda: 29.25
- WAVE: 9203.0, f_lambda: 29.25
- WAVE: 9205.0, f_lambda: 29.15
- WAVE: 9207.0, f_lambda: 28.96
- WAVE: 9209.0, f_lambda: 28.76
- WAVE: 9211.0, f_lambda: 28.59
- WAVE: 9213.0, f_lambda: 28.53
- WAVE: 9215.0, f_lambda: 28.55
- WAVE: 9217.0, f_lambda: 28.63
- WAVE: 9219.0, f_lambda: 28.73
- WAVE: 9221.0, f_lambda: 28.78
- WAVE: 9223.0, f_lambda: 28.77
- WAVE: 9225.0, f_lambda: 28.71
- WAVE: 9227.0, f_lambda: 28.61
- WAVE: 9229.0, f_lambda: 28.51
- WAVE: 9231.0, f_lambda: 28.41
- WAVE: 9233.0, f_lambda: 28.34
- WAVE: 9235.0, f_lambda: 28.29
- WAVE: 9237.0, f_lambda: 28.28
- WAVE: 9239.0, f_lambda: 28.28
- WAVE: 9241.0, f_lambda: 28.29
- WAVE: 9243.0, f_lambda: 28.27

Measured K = 1.01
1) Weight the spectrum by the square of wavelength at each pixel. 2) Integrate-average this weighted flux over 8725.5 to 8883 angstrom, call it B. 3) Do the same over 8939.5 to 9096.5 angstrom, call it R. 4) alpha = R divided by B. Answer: 1.0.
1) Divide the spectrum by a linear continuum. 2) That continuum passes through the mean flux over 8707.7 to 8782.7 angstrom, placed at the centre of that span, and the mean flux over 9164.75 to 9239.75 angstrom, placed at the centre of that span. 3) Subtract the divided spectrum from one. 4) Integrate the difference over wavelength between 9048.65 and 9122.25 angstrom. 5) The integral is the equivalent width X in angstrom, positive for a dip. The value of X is 0.2 angstrom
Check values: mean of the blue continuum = 28.5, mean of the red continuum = 28.6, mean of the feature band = 28.5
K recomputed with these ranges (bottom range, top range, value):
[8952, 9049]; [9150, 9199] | 1.01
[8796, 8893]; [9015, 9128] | 1.00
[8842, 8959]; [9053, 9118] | 1.00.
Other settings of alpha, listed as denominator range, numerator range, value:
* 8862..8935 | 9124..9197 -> 1.07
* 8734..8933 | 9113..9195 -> 1.08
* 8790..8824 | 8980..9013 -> 1.04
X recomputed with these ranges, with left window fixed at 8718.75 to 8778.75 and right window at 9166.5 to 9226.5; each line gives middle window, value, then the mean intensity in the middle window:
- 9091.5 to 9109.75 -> 0.3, 28.1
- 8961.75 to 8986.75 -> 0.0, 28.6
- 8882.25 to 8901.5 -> 0.1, 28.5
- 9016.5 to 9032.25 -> 0.5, 27.7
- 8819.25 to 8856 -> -0.4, 28.8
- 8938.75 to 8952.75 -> 0.1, 28.5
